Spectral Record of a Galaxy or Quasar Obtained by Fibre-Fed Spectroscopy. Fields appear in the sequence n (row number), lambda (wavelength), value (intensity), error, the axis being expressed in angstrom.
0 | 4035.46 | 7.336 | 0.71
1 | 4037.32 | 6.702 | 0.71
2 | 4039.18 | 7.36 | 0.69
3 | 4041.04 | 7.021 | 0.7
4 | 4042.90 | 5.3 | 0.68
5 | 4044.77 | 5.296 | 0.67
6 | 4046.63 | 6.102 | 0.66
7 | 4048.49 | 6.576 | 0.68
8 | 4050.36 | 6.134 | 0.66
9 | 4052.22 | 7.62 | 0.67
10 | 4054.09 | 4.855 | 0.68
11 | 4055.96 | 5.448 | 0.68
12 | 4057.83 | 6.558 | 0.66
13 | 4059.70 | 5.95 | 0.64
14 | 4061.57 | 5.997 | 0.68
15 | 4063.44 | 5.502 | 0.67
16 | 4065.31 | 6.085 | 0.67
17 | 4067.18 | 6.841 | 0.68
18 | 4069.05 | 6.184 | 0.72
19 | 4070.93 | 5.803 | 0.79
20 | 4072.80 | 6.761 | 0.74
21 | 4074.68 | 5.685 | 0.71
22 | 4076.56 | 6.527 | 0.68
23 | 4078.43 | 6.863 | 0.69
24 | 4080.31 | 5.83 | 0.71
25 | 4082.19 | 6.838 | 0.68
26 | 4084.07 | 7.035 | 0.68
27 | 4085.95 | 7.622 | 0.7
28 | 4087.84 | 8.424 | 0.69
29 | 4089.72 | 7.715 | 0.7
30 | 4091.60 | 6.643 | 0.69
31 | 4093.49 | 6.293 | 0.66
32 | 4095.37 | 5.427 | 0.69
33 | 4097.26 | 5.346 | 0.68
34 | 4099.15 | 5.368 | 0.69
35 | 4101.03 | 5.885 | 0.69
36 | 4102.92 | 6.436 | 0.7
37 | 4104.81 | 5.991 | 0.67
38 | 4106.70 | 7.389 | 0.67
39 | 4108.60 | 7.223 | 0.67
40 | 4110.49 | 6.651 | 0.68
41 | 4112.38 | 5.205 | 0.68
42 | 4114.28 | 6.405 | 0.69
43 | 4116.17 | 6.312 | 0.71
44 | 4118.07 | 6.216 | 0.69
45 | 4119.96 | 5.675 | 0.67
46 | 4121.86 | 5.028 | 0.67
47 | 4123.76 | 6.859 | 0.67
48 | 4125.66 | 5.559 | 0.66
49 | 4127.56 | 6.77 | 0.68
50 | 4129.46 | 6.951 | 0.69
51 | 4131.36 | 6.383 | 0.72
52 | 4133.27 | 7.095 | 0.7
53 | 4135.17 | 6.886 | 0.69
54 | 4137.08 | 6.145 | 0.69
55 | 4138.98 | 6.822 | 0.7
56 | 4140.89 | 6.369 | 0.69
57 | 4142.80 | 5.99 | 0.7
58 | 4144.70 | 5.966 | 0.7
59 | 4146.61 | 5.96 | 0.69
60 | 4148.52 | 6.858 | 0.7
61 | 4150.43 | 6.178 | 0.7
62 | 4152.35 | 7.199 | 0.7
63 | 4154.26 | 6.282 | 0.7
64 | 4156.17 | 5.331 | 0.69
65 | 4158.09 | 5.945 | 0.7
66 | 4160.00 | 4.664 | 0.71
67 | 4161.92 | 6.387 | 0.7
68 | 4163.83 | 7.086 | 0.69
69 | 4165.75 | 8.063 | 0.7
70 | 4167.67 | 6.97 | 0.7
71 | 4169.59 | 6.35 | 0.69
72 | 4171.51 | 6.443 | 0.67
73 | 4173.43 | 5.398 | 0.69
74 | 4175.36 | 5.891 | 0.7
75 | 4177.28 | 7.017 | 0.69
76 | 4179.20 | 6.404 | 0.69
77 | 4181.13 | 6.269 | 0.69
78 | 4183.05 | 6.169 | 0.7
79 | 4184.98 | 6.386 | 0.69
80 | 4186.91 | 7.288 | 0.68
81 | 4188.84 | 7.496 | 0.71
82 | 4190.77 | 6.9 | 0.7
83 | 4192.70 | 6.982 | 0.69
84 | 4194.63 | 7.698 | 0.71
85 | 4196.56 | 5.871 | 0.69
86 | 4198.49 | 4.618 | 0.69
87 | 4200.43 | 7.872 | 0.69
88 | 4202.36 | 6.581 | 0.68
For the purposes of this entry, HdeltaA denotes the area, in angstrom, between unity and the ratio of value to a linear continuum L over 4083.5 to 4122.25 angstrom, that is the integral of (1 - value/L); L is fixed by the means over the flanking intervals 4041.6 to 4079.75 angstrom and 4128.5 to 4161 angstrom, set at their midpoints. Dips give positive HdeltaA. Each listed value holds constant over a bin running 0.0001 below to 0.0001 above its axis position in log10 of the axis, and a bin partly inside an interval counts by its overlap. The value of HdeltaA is -1.3 angstrom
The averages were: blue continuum 6.11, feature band 6.41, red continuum 6.29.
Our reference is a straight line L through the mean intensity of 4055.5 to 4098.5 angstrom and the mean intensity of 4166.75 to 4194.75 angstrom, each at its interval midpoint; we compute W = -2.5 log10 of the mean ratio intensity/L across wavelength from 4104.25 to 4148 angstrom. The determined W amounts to 0.03 mag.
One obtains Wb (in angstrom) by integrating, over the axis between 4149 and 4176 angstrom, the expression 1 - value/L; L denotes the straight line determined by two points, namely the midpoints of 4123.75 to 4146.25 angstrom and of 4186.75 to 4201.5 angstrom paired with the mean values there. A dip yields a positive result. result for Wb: 1.3 angstrom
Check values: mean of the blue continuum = 6.45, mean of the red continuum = 6.82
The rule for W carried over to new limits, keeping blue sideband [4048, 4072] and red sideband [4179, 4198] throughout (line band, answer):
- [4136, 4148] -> 0.04 mag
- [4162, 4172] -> -0.06 mag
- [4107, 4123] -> 0.04 mag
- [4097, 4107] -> 0.05 mag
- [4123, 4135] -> -0.03 mag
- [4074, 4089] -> -0.11 mag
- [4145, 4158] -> 0.05 mag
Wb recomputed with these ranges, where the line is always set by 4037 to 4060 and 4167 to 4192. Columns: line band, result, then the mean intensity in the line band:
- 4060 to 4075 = 0.3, 6.12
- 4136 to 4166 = 0.8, 6.29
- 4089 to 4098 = 0.1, 6.27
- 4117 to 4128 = 0.7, 5.99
